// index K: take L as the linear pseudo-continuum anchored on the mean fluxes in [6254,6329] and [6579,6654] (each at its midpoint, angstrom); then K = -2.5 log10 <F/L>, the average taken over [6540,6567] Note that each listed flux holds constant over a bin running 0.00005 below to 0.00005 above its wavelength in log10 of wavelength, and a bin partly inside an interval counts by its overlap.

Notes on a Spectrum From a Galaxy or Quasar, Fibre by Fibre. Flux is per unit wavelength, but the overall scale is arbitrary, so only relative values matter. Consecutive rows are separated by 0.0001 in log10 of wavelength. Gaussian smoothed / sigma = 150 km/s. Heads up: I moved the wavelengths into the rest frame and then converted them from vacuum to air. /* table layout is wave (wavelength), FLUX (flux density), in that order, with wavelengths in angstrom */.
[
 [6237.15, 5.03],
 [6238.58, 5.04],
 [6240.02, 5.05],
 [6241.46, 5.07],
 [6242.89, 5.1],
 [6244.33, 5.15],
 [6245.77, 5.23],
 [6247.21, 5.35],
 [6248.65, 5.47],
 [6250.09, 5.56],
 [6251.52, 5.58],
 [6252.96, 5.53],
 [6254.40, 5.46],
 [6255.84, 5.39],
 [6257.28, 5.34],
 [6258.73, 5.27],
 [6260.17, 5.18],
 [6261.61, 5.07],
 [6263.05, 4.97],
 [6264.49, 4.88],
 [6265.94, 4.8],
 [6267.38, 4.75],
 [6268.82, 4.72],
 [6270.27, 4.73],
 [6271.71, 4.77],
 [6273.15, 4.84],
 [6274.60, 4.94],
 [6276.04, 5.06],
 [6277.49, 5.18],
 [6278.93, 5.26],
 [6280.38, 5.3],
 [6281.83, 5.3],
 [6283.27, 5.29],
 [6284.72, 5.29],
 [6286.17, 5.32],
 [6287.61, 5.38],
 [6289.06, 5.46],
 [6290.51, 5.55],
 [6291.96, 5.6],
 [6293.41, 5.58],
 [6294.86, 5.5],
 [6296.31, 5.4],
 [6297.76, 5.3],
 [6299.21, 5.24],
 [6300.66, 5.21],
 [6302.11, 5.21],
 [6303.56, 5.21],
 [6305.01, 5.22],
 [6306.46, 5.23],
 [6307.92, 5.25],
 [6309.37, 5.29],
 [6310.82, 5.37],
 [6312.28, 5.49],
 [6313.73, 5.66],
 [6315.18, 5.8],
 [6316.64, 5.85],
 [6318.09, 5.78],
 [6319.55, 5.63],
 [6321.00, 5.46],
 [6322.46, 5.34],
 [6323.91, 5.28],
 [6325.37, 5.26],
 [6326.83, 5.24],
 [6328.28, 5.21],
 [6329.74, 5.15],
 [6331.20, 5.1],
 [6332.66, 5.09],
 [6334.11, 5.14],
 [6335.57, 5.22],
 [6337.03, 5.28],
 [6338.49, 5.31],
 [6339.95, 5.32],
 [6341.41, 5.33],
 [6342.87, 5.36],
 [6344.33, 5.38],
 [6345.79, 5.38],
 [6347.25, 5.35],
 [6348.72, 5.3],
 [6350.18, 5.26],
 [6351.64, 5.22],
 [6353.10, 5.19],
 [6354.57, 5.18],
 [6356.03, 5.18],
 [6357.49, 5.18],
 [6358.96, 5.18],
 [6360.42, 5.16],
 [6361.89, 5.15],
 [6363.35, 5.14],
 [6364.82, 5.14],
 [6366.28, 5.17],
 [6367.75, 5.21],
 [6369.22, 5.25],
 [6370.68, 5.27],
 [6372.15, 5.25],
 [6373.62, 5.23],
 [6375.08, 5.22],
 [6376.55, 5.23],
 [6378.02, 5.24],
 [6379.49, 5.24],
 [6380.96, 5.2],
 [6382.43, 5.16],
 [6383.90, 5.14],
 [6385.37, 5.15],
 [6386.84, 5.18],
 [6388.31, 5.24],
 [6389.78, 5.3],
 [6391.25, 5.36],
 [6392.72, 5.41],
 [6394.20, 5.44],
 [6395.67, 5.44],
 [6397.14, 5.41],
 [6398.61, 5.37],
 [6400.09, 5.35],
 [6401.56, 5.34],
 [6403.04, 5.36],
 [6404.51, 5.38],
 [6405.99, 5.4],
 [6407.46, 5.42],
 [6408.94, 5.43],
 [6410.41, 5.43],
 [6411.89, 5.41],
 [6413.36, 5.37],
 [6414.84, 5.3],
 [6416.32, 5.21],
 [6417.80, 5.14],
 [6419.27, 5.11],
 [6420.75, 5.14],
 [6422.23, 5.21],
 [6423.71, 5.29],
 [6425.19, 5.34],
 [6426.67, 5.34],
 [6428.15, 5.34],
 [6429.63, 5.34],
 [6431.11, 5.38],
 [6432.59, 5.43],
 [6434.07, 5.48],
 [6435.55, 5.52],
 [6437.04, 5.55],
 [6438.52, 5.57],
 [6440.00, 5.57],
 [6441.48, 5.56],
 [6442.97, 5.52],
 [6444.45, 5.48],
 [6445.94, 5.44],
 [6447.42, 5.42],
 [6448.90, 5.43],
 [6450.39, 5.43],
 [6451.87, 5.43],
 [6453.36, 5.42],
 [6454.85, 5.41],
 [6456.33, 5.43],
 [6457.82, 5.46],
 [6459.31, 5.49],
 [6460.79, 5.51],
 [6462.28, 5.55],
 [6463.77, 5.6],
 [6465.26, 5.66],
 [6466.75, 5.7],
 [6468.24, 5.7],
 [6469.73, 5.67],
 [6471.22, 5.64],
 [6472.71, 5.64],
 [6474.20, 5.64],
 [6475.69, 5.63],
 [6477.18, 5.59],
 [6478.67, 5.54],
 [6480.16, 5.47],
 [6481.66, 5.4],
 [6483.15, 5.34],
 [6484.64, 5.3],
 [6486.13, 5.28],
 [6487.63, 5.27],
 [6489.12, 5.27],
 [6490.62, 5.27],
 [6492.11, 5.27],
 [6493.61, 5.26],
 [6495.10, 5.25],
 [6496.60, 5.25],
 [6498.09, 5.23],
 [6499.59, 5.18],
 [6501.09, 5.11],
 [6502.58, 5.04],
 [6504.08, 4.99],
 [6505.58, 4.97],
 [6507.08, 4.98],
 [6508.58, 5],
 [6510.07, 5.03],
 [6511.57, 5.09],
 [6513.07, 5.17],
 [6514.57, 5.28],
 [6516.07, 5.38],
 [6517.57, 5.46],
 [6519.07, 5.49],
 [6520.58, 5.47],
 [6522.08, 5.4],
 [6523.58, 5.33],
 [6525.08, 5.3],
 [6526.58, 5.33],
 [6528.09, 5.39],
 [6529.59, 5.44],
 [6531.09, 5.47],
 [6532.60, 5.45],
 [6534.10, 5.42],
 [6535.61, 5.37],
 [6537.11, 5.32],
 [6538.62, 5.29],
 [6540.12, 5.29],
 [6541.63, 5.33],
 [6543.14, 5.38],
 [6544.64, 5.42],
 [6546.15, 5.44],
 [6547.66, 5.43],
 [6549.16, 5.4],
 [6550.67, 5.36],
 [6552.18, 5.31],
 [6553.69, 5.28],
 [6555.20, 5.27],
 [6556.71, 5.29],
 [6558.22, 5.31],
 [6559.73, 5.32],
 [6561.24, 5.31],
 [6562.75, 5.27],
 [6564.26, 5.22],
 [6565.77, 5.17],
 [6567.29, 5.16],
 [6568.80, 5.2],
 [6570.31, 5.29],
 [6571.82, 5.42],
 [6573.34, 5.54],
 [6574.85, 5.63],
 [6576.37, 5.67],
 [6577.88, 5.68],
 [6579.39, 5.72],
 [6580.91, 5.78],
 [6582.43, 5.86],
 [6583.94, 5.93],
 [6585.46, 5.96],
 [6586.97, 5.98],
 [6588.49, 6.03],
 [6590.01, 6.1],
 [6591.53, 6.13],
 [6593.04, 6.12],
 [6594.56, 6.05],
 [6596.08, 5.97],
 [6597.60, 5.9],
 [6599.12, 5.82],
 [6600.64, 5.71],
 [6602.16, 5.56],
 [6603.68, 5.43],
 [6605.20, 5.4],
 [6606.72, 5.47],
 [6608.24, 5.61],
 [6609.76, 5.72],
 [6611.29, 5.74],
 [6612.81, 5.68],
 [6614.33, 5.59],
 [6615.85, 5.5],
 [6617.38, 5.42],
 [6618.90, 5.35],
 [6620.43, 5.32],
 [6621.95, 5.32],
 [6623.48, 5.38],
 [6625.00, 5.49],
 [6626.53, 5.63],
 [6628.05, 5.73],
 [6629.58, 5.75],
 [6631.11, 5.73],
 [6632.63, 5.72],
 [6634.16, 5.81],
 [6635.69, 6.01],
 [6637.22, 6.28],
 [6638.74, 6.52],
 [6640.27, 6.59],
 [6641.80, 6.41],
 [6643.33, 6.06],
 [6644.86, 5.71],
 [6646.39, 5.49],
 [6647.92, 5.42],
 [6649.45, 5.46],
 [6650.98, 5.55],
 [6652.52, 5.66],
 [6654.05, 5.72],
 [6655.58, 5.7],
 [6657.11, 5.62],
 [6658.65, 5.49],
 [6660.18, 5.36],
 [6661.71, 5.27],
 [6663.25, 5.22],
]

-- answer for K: 0.069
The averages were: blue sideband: 5.27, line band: 5.32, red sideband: 5.77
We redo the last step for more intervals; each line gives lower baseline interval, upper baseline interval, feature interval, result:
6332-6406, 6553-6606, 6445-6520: 0.016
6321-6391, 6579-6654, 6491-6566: 0.060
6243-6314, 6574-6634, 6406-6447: 0.014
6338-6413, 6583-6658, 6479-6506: 0.055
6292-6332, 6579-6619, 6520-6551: 0.059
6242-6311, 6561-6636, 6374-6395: 0.024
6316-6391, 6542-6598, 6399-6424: 0.007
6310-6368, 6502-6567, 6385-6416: -0.010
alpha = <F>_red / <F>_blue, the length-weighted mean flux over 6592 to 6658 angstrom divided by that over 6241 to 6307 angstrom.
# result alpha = 1.1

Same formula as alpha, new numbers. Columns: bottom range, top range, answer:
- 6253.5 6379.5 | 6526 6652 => 1.07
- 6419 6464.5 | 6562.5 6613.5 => 1.05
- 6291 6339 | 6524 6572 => 0.99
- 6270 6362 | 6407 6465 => 1.02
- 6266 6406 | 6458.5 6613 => 1.04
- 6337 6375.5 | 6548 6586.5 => 1.04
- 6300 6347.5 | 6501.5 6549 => 0.99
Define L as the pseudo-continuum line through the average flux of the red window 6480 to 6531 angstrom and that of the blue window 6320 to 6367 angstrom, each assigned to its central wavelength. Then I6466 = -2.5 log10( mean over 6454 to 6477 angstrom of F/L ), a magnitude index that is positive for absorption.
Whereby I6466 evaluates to -0.07 mag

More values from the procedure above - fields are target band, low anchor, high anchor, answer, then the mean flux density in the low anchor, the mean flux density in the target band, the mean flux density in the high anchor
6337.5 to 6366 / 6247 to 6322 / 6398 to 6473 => 0.02 mag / 5.29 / 5.25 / 5.43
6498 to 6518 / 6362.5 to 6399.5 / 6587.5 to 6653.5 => 0.08 mag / 5.26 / 5.13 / 5.75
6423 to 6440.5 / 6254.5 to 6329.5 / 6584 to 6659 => 0.01 mag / 5.27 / 5.43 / 5.75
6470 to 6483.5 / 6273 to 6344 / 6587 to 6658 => 0.00 mag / 5.33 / 5.55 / 5.75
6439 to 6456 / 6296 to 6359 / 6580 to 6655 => 0.01 mag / 5.32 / 5.47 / 5.77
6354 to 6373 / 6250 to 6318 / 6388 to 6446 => 0.03 mag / 5.27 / 5.19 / 5.38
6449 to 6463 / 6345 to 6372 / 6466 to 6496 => -0.01 mag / 5.22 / 5.46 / 5.45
